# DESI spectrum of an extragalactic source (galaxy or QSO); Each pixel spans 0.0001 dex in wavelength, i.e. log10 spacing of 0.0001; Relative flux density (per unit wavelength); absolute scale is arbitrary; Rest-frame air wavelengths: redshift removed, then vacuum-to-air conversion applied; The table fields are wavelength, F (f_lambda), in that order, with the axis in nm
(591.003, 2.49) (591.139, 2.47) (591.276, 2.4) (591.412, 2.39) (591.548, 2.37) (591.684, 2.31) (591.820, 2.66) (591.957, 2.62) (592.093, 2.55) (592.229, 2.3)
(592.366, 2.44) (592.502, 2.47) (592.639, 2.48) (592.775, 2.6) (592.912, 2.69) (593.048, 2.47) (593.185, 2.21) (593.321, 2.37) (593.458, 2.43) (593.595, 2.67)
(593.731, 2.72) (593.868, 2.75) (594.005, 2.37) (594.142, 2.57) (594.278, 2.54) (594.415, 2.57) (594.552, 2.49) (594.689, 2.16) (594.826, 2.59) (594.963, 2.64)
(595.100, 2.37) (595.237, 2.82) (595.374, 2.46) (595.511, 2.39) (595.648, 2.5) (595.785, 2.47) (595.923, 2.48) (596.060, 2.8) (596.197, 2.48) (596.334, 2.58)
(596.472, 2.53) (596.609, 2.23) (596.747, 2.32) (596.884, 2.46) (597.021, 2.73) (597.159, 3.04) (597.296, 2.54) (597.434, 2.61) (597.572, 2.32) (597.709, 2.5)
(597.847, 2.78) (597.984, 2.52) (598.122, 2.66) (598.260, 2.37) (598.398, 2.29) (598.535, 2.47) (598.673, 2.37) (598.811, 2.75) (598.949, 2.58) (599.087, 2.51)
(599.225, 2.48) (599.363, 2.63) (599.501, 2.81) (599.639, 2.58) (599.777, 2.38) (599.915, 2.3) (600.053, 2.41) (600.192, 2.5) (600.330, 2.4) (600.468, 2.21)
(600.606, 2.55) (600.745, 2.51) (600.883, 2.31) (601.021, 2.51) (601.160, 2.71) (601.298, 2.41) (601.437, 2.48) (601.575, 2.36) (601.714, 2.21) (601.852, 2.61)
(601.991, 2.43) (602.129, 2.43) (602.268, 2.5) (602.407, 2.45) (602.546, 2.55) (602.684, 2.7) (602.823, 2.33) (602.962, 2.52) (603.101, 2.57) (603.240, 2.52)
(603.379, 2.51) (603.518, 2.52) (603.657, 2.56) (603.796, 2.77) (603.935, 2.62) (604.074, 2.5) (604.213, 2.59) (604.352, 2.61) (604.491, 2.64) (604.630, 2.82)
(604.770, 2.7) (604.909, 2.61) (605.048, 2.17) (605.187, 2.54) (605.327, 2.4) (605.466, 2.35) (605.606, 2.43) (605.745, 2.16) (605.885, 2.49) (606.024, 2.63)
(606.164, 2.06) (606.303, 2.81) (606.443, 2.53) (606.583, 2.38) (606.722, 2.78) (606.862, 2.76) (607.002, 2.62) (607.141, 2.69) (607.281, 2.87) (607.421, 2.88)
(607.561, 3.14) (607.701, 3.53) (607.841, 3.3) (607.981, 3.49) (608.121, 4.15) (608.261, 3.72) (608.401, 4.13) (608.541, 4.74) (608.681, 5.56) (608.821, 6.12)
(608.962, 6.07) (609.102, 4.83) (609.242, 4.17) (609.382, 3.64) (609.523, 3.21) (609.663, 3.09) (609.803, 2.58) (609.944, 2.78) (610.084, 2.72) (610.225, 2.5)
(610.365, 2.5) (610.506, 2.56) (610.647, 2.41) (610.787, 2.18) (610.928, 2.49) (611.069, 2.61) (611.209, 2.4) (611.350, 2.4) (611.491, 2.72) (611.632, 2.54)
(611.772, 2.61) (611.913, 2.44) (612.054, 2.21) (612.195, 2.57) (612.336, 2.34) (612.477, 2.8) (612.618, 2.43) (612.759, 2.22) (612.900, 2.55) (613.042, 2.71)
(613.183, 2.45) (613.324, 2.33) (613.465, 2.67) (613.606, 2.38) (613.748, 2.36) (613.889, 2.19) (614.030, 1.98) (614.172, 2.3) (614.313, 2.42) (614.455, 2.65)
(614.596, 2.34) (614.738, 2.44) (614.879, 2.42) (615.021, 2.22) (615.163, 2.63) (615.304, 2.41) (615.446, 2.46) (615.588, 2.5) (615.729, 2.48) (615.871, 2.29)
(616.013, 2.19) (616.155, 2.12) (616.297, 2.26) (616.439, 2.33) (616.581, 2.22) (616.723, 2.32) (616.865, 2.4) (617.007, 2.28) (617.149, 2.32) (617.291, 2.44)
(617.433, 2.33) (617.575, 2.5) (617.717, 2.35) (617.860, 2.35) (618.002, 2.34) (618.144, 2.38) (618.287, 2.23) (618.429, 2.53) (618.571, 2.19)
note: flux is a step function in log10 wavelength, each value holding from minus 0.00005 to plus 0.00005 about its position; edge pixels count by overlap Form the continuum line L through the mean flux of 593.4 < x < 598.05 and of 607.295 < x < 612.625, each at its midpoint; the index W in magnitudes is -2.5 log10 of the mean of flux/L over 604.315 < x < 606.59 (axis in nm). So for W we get 0.21 mag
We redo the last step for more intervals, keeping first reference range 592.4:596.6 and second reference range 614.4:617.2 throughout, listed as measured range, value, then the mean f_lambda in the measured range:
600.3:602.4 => 0.01 mag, 2.44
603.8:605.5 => -0.05 mag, 2.56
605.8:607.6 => -0.10 mag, 2.65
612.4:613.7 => -0.05 mag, 2.5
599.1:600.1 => -0.02 mag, 2.52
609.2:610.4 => -0.24 mag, 3.01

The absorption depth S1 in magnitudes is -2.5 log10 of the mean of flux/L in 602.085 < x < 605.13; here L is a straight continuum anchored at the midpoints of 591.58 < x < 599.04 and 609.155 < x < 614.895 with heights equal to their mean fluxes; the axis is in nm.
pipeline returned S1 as 0.00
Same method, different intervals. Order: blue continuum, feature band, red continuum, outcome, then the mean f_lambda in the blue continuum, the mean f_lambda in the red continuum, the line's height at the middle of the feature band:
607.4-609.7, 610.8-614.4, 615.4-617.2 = 0.29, 4.15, 2.32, 3.19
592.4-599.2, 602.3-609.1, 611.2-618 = -0.21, 2.52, 2.4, 2.46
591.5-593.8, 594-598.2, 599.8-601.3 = -0.03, 2.49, 2.44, 2.47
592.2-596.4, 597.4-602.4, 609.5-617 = 0.01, 2.51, 2.45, 2.5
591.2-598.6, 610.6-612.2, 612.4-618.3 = -0.02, 2.51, 2.38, 2.41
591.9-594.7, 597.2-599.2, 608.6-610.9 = 0.12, 2.51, 3.54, 2.81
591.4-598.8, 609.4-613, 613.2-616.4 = -0.08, 2.51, 2.37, 2.39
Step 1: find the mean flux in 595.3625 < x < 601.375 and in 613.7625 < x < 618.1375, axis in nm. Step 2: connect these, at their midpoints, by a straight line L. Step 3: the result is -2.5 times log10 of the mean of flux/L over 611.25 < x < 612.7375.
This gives -0.05 mag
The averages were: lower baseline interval 2.51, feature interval 2.49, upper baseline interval 2.35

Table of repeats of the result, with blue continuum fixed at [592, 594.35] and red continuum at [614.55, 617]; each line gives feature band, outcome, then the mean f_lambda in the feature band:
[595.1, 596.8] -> 0.00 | 2.5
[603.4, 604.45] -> -0.07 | 2.59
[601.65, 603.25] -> -0.02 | 2.48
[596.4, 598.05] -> -0.03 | 2.55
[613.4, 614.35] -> 0.02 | 2.32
